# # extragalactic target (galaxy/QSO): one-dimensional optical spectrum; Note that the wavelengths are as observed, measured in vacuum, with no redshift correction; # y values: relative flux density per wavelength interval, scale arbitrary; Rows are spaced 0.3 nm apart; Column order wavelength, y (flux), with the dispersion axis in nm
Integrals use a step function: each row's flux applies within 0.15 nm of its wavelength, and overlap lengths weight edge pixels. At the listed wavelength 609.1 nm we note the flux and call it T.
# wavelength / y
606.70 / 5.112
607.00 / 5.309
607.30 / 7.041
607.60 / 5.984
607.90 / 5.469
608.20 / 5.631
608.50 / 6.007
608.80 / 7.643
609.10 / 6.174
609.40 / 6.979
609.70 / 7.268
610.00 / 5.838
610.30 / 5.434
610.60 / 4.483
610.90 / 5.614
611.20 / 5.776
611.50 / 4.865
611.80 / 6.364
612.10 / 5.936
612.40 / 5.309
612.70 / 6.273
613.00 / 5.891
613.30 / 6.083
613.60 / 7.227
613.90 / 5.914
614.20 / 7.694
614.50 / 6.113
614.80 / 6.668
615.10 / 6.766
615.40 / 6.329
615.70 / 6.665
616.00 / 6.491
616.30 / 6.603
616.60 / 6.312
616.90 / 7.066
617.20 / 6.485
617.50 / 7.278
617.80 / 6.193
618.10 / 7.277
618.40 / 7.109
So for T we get 6.174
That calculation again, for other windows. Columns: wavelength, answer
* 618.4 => 7.109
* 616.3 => 6.603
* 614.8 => 6.668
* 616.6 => 6.312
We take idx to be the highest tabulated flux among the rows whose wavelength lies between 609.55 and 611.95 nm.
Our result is 7.268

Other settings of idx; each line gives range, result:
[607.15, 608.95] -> 7.643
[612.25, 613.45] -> 6.273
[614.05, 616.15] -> 7.694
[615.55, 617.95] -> 7.278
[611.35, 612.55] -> 6.364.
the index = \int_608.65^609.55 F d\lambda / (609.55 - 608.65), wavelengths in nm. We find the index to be 6.93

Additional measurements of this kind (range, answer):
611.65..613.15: 5.95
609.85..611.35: 5.43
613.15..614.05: 6.41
